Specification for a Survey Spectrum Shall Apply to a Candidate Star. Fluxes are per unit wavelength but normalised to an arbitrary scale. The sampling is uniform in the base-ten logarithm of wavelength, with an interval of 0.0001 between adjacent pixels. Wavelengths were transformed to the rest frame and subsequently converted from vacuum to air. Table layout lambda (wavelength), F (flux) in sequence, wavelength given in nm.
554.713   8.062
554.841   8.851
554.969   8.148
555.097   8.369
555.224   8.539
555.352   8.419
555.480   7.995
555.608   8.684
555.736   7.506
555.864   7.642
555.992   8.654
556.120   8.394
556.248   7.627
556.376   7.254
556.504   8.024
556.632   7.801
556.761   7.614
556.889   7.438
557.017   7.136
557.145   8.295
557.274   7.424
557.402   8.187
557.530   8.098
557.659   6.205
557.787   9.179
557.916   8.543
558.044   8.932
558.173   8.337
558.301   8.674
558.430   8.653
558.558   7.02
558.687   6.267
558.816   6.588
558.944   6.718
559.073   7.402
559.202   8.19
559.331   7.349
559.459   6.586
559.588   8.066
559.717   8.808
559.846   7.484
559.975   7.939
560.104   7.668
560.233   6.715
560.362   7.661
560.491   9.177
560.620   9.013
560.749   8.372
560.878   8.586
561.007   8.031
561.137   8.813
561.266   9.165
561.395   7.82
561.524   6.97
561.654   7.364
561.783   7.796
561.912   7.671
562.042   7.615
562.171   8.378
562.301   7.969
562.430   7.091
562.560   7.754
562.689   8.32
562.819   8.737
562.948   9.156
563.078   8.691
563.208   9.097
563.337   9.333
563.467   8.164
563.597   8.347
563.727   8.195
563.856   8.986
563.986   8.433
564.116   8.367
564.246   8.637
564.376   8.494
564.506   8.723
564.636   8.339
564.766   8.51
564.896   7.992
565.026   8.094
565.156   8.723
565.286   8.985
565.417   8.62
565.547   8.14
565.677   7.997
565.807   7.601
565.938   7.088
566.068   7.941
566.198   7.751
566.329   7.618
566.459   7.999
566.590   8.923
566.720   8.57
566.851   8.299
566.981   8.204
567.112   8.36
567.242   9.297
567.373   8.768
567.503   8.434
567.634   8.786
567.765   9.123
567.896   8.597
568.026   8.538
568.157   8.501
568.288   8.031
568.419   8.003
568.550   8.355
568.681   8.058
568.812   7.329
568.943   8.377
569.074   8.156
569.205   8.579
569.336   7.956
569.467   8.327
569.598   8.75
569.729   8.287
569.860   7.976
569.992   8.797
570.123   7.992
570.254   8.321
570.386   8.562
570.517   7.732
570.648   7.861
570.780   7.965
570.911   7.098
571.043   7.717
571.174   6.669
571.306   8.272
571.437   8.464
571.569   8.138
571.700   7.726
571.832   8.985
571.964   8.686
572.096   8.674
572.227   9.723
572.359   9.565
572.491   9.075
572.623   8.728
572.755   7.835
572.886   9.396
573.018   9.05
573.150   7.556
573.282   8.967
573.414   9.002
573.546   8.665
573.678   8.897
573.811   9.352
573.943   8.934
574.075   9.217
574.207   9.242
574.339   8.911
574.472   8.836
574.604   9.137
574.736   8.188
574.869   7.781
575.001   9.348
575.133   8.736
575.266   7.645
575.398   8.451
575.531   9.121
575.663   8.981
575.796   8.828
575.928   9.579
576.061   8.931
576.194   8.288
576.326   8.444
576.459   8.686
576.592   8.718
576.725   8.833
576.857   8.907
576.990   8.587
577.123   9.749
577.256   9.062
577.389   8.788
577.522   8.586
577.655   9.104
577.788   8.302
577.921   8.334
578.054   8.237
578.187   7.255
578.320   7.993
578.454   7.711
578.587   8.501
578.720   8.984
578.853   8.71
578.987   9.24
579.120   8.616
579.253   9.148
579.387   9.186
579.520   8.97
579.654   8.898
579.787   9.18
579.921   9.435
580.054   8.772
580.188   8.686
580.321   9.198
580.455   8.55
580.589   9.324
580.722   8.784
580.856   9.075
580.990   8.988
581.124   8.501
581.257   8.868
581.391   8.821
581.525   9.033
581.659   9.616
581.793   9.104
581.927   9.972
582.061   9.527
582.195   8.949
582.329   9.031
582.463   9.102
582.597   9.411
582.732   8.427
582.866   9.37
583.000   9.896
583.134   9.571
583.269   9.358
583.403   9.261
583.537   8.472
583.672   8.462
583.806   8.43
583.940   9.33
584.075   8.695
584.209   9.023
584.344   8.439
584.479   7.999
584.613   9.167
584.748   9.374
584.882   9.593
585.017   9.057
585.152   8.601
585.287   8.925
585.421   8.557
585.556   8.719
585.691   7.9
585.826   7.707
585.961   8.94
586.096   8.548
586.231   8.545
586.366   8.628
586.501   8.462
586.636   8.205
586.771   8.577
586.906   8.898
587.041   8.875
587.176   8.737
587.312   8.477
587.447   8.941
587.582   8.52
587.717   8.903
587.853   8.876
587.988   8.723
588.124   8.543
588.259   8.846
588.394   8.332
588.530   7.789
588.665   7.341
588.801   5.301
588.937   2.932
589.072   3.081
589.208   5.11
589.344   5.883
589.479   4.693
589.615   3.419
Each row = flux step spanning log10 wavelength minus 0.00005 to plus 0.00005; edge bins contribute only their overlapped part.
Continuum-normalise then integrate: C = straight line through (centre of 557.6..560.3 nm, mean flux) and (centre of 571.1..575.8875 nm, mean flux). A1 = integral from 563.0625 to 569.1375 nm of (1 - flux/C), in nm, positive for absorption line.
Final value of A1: -0.144 nm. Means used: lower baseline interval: 7.68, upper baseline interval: 8.69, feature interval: 8.37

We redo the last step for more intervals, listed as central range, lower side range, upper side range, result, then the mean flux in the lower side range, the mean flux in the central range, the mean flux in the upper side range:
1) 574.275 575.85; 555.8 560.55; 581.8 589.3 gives -0.09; 7.77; 8.66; 8.44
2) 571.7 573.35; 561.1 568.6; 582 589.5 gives -0.10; 8.31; 8.81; 8.32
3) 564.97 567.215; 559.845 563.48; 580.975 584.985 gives 0.04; 8.17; 8.19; 9.06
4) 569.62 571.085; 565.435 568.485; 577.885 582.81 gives 0.07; 8.29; 8.05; 8.87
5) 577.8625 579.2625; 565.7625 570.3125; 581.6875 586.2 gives 0.05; 8.28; 8.4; 8.94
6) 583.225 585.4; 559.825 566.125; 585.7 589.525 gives -0.32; 8.23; 8.88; 7.68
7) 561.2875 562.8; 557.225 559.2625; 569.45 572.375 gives 0.03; 7.78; 7.78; 8.25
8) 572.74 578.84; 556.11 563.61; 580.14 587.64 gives -0.09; 7.96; 8.7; 8.88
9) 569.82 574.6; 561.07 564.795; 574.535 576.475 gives 0.03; 8.31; 8.53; 8.68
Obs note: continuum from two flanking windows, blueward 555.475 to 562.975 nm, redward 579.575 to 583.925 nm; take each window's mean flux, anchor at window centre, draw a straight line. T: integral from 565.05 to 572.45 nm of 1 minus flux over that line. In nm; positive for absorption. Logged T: 0.094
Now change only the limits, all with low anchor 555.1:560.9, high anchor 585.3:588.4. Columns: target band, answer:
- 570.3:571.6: 0.06 nm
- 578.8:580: -0.09 nm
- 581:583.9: -0.21 nm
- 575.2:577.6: -0.13 nm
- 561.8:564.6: -0.13 nm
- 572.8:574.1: -0.10 nm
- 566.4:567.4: -0.05 nm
